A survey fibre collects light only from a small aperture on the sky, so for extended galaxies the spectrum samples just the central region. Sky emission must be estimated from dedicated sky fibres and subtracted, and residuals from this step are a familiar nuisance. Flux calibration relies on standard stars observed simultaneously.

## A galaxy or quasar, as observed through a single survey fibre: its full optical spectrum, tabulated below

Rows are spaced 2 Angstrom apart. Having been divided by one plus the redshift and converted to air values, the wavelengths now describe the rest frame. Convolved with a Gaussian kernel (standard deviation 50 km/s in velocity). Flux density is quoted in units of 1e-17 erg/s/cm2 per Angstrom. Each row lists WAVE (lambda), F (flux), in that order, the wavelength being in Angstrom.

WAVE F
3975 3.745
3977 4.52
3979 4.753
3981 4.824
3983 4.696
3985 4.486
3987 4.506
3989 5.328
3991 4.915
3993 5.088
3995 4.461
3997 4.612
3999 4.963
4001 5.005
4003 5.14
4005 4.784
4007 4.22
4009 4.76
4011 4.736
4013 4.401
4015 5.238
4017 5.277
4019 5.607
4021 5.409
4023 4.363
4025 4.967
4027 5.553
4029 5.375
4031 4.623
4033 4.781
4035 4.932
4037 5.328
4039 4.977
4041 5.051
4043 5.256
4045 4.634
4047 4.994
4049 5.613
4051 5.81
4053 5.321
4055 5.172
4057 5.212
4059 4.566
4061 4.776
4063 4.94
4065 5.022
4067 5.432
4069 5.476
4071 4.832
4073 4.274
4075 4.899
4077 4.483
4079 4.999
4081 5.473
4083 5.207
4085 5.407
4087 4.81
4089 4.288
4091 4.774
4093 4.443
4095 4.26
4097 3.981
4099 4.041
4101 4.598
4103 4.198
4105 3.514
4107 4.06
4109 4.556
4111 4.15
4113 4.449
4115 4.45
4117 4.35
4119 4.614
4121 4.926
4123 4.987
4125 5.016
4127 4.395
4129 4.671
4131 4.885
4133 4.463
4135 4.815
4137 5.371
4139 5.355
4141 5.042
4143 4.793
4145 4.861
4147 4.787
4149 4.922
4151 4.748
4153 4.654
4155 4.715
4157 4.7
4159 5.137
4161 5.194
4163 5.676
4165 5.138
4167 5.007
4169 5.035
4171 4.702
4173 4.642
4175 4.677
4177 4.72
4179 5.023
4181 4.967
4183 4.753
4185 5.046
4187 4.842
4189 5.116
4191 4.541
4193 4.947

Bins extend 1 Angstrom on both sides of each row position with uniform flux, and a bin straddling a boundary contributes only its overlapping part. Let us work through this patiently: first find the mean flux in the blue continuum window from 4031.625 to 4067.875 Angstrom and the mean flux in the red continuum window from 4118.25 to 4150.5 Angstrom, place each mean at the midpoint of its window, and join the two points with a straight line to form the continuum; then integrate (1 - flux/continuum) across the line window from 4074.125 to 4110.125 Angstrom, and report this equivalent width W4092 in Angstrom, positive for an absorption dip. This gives 3.1 Angstrom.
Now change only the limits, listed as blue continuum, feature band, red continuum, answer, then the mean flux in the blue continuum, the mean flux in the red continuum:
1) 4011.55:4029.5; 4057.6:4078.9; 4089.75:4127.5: -0.67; 5.12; 4.41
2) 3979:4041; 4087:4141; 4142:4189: 4.07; 4.91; 4.91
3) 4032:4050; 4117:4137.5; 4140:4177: 0.71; 5.06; 4.91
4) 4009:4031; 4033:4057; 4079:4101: -1.23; 5.06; 4.68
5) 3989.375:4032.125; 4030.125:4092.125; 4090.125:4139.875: -3.57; 4.93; 4.53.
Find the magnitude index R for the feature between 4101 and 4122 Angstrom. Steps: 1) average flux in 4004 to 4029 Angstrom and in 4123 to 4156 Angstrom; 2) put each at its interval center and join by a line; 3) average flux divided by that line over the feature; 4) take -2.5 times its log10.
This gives 0.13 mag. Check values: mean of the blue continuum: 4.96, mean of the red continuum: 4.85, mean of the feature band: 4.34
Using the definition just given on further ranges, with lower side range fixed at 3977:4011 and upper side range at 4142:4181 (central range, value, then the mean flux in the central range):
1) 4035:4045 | -0.06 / 5.08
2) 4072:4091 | -0.01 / 4.87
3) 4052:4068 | -0.05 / 5.06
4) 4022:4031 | -0.05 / 5.02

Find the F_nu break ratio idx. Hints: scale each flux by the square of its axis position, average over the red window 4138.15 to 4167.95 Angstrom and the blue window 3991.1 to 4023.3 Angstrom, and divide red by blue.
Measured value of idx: 1.1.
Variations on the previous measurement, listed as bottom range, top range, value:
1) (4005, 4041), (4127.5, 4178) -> 1.05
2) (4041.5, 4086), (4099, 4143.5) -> 0.93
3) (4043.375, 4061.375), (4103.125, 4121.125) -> 0.86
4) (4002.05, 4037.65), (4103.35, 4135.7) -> 0.95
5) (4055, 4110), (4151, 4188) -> 1.09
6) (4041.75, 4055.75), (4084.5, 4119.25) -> 0.85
